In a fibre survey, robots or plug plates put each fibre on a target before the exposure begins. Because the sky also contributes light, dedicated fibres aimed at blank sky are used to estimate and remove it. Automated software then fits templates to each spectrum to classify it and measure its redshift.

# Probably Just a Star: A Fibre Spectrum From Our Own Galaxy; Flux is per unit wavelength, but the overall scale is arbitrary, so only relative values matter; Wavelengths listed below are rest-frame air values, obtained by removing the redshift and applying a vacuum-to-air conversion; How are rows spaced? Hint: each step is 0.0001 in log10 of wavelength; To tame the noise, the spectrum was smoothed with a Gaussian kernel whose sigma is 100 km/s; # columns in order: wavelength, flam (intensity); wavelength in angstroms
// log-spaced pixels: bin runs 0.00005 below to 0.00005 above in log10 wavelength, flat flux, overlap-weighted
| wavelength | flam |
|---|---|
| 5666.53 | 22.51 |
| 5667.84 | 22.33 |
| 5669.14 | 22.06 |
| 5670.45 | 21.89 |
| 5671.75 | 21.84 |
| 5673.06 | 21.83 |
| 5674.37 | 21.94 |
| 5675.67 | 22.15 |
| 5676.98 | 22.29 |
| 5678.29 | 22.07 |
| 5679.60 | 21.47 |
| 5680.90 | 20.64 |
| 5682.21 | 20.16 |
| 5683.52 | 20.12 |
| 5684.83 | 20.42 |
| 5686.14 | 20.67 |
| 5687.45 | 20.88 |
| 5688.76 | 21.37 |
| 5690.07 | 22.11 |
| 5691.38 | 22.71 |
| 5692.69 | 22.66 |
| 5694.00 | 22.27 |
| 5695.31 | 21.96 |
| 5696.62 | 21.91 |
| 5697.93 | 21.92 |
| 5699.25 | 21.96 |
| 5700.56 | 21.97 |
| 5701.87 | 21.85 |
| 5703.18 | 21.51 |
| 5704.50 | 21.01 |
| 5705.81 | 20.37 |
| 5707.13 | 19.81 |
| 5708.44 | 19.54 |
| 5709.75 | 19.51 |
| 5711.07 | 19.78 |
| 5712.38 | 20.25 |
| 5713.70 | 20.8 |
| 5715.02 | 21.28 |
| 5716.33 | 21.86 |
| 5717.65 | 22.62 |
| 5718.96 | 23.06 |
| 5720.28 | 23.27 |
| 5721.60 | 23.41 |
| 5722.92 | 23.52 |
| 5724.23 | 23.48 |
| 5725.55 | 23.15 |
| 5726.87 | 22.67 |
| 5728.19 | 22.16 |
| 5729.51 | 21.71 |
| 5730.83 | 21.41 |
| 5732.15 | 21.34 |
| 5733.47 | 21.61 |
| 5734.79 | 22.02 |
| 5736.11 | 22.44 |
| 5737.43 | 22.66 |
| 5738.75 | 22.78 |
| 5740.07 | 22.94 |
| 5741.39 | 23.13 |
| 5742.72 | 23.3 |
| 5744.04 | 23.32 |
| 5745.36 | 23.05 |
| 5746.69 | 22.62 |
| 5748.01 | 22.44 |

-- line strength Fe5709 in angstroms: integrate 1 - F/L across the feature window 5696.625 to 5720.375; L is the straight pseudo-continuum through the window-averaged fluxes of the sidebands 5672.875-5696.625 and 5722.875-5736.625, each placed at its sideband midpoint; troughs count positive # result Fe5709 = 0.8 angstroms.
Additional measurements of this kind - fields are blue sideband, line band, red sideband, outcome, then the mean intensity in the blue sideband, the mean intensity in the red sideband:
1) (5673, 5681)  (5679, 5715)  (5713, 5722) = 1.57 angstroms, 21.9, 22.3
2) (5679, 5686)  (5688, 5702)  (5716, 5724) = -0.44 angstroms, 20.6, 23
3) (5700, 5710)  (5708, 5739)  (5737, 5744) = -0.02 angstroms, 20.7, 23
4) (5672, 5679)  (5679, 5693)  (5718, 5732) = 0.63 angstroms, 22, 22.7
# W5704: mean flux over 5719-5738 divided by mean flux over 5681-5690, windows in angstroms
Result 1.09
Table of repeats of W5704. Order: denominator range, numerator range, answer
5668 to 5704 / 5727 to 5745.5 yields 1.03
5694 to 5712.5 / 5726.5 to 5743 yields 1.06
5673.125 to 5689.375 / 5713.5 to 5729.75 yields 1.07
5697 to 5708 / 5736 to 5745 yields 1.08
